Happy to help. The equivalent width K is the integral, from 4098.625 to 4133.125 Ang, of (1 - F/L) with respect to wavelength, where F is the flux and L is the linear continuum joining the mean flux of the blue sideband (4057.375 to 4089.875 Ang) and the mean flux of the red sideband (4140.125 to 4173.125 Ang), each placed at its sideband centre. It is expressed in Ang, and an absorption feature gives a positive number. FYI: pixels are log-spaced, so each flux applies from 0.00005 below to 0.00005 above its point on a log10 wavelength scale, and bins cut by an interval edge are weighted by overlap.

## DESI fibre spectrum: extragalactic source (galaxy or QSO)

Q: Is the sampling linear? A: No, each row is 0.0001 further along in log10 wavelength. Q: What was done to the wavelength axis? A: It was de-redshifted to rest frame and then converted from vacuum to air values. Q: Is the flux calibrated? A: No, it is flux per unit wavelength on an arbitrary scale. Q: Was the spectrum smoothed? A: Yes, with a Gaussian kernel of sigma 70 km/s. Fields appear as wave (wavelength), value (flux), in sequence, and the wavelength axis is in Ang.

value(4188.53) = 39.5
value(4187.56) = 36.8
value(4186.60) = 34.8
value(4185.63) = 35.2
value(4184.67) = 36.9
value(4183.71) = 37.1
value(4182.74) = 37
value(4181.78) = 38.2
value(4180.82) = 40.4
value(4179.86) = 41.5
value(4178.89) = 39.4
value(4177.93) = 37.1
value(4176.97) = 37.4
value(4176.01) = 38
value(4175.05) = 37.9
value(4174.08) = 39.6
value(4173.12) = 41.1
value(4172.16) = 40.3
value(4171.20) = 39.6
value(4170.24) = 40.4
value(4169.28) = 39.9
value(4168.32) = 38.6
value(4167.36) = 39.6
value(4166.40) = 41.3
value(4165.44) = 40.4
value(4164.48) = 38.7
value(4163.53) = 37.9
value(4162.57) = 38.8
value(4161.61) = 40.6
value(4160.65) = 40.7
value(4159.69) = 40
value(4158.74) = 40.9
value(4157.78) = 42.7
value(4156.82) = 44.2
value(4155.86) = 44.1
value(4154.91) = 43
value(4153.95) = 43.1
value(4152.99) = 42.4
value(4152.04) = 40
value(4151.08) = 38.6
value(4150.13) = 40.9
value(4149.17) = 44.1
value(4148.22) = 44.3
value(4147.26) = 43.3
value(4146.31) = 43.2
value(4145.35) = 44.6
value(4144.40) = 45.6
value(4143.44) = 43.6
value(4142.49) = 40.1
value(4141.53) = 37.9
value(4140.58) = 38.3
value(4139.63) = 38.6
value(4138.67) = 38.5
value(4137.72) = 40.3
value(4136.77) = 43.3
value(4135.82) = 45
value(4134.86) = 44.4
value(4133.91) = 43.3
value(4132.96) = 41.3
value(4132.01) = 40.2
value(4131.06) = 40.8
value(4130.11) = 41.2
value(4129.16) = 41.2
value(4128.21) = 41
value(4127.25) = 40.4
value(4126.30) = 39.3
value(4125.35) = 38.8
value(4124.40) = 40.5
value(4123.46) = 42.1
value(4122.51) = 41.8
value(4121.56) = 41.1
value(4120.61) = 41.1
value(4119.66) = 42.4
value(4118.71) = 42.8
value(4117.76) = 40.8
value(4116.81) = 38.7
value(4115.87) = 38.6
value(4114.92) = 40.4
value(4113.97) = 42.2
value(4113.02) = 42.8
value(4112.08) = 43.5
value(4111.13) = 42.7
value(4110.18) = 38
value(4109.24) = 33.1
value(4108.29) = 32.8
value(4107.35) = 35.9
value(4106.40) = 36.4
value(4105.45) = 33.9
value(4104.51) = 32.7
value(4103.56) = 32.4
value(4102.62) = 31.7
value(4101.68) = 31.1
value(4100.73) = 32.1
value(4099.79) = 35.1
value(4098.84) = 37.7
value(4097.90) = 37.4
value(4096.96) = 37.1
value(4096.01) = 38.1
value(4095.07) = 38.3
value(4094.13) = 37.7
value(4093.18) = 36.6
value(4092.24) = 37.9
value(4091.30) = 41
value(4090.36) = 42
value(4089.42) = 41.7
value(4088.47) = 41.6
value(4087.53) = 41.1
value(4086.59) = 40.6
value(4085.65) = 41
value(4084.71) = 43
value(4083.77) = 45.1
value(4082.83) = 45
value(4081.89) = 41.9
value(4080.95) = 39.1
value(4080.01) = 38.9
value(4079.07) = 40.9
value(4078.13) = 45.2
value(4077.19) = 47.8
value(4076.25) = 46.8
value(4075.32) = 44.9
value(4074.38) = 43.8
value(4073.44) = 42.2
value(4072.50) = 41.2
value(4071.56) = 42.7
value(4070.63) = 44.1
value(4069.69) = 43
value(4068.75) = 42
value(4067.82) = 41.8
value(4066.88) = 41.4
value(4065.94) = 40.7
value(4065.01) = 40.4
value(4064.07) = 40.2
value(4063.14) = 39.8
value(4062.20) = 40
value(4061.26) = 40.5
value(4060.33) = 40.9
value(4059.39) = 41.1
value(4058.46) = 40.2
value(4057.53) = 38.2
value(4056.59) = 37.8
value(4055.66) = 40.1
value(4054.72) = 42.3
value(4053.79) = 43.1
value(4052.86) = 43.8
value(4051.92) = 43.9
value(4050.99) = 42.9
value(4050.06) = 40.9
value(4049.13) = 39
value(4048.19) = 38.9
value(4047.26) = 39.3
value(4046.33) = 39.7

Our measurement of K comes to 2.5 Ang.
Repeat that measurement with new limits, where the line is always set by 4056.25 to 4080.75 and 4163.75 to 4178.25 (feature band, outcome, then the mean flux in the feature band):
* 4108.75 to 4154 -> -1.1 Ang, 41.2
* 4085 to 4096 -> 0.4 Ang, 39.9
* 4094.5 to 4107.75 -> 1.9 Ang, 35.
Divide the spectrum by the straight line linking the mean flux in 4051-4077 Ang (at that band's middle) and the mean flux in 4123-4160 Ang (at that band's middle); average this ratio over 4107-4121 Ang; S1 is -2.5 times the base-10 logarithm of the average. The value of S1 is 0.05 mag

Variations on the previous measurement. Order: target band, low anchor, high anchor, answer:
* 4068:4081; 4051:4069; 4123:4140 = -0.05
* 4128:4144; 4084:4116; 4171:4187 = -0.08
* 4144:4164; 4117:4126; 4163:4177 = -0.05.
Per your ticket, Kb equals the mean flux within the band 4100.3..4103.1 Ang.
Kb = 31.7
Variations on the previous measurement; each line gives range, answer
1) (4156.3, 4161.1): 41.7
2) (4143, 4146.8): 44.2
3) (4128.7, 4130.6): 41.2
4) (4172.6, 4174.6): 40.2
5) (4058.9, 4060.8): 41.1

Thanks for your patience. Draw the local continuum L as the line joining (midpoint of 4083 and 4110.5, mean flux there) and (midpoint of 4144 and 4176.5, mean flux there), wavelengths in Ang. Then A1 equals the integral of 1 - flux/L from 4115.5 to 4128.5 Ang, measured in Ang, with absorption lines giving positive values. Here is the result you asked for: -0.6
